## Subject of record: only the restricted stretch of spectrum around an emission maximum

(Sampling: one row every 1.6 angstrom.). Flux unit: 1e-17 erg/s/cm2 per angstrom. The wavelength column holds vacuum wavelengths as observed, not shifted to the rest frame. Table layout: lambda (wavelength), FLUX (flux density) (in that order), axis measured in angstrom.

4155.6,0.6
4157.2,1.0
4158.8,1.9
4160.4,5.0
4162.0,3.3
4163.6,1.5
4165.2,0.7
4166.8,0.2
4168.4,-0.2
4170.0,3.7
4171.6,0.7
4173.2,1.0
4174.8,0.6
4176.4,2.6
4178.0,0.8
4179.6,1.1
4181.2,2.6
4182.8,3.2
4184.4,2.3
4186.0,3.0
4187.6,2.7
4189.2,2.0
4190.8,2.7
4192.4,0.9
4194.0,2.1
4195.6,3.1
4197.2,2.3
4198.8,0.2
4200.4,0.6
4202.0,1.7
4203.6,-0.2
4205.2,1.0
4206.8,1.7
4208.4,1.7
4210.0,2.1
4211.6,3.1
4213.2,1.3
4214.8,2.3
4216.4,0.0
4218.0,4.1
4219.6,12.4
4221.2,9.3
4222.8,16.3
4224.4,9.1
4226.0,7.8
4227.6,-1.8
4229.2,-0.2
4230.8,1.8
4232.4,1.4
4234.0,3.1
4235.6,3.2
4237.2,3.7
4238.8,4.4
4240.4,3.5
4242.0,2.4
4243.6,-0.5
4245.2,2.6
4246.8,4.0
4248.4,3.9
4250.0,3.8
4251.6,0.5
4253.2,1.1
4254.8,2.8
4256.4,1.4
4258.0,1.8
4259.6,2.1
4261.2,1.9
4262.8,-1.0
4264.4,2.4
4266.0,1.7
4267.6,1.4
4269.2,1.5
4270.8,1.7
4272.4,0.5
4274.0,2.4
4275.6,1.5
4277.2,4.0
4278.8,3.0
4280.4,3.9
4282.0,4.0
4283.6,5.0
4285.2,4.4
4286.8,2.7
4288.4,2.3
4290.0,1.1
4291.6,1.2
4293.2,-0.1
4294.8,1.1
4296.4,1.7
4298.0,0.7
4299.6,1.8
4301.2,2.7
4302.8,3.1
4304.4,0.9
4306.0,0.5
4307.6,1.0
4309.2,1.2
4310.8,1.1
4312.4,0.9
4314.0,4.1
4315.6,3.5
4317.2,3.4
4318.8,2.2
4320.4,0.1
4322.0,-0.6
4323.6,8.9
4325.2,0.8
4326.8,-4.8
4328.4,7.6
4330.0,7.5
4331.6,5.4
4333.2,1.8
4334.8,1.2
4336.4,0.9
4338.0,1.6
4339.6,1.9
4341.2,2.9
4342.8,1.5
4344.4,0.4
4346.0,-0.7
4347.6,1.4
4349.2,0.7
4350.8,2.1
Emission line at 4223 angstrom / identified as [O II]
